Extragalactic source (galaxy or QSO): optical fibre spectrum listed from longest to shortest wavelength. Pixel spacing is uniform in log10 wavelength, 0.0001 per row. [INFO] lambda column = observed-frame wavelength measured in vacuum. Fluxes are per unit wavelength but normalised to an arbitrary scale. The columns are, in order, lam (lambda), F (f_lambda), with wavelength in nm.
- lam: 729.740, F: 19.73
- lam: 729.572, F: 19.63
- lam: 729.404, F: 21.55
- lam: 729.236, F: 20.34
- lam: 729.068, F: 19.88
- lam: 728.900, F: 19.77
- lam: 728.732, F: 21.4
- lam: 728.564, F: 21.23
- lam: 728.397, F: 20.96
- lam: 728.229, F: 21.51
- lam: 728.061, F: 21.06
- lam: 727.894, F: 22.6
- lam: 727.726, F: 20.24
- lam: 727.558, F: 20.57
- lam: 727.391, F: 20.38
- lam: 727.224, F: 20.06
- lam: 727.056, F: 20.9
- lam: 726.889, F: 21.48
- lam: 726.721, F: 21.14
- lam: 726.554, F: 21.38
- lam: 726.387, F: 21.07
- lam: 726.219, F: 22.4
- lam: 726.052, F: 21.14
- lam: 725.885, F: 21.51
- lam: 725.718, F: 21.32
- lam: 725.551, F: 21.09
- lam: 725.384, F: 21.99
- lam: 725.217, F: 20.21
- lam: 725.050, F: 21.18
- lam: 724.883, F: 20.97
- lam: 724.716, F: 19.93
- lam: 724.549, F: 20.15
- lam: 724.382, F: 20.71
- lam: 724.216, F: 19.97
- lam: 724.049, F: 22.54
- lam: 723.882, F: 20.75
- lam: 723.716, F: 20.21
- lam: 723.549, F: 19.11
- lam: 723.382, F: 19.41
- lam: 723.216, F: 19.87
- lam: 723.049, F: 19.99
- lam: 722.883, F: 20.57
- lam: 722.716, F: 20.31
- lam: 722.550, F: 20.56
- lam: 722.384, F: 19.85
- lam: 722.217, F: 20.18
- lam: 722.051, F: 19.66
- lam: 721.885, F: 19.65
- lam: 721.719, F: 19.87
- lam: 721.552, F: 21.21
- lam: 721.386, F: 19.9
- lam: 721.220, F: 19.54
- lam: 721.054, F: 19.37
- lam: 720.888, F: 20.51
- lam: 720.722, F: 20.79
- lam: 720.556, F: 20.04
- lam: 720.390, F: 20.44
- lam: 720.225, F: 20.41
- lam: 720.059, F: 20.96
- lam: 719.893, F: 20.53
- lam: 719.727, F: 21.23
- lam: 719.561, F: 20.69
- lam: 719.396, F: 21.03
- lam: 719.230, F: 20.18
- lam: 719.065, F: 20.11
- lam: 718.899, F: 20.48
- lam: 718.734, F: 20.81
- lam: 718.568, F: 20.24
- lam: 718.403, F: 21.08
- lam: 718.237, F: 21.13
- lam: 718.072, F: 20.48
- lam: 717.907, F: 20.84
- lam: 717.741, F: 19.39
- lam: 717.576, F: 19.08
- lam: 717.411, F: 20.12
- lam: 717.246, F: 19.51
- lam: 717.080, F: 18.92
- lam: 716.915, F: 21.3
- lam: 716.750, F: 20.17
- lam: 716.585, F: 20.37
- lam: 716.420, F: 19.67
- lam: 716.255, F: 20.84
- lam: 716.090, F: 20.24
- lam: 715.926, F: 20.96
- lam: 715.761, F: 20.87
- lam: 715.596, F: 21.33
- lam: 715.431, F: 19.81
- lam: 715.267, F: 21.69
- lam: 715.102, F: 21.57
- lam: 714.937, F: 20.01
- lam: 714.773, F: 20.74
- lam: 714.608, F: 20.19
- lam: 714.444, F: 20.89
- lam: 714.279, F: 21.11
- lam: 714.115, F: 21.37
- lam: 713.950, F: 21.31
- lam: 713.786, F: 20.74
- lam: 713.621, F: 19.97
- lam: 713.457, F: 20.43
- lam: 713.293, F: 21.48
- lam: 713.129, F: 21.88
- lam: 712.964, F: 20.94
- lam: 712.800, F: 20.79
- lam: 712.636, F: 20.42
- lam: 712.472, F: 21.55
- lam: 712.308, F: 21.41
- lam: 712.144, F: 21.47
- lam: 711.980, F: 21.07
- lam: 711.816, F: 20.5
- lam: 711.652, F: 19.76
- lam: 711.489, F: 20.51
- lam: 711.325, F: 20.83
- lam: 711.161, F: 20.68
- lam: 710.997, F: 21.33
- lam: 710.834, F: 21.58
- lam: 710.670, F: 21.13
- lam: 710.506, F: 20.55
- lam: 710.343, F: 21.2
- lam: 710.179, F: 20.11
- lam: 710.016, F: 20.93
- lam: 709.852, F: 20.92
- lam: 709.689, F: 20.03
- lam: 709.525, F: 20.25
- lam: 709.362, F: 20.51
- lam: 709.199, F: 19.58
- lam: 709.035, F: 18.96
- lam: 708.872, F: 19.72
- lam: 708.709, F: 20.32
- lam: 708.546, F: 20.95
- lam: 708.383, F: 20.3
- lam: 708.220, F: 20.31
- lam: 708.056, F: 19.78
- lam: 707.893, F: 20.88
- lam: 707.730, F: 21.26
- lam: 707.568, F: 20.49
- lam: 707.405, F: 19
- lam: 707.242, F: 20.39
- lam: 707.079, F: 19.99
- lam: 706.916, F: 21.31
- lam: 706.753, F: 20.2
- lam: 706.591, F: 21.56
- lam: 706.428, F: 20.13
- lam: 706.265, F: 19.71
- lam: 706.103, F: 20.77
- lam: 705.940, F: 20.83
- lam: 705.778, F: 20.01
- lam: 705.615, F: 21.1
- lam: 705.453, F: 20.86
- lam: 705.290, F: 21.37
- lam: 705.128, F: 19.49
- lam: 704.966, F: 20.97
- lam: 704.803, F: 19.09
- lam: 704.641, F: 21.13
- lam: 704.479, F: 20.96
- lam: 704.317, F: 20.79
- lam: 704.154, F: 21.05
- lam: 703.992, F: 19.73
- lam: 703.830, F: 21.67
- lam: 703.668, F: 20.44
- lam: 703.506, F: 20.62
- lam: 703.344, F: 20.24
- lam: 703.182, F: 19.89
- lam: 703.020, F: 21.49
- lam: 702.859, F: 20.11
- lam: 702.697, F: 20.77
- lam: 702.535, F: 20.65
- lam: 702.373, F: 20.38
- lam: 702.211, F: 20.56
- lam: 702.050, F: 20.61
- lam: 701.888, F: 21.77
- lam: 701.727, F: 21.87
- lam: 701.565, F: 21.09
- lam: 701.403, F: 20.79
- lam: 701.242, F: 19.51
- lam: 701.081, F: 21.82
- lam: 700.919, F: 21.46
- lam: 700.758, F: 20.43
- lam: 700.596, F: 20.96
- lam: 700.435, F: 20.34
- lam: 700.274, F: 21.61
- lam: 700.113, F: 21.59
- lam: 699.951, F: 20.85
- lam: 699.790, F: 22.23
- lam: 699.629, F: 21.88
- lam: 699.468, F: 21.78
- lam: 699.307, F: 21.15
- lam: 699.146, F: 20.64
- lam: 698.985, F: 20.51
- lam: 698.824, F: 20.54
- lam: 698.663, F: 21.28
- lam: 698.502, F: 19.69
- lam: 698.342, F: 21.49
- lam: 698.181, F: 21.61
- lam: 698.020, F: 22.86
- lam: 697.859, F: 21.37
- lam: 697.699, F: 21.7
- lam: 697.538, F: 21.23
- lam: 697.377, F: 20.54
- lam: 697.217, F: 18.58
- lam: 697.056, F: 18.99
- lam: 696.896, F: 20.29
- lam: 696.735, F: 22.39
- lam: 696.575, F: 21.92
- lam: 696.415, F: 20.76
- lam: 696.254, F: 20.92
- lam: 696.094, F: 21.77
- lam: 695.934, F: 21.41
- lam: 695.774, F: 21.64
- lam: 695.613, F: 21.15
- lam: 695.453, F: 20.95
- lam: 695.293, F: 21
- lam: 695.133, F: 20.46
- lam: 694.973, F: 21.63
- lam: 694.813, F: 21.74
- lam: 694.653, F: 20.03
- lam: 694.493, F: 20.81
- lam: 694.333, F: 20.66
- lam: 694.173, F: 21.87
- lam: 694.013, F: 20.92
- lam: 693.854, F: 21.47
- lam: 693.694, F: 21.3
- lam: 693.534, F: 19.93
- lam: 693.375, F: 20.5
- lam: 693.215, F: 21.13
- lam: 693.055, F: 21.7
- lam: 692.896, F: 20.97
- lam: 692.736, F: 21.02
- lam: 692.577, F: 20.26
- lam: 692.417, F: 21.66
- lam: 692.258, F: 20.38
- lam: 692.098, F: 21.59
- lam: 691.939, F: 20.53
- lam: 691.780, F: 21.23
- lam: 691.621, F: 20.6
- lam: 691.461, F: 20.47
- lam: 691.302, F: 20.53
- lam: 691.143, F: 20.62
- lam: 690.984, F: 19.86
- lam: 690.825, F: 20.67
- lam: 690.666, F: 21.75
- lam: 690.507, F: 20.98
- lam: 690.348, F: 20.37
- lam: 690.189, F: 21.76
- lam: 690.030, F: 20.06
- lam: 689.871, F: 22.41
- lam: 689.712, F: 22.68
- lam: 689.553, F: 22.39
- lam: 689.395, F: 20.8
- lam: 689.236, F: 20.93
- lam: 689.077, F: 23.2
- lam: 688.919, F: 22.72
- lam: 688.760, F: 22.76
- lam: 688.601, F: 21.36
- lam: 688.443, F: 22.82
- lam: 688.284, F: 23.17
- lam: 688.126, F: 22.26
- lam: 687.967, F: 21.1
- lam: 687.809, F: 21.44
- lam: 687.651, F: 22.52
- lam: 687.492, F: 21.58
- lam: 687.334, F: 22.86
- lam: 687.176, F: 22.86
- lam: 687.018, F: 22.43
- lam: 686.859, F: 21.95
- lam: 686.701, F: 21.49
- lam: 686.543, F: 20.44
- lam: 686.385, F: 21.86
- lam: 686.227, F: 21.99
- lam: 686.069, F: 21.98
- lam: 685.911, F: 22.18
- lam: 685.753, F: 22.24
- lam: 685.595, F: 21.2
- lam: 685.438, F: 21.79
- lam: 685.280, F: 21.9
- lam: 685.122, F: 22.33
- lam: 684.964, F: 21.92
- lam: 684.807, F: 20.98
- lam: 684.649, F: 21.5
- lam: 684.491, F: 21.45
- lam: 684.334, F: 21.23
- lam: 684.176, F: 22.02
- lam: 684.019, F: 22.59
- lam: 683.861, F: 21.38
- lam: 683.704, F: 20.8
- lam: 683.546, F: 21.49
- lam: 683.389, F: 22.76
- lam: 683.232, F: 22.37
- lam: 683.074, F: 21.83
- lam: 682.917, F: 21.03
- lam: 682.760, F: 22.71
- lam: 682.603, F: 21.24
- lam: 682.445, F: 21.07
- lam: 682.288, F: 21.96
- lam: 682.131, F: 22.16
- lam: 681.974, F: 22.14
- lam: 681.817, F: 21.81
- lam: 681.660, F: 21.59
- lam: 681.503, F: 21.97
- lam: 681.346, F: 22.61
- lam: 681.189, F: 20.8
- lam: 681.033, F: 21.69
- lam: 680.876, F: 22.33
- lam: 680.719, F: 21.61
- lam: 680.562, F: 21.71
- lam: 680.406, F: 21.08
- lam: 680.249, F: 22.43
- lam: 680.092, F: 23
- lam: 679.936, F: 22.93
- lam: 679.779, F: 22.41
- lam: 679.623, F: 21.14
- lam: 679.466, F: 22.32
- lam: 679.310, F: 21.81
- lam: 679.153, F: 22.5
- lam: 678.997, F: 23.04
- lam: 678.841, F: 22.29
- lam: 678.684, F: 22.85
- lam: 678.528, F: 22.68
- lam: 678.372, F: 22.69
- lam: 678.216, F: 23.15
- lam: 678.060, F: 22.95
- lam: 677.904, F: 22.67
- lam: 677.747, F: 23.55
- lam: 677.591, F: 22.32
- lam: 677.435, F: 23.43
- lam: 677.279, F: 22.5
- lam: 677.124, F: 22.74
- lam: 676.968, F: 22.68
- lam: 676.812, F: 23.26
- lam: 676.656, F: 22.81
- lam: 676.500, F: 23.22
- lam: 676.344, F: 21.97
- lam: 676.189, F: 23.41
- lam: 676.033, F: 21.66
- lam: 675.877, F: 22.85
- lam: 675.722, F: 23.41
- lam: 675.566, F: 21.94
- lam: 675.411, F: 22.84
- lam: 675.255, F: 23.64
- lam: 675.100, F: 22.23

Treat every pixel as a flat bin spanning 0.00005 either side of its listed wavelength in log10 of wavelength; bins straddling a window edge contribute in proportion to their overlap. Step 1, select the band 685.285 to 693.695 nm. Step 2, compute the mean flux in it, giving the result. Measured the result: 21.5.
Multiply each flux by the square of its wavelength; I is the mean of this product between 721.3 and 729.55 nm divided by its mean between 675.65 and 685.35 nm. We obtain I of 1.06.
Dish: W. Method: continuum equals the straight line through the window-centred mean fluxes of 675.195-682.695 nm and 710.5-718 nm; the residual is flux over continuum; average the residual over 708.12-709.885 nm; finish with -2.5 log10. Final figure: 0.04 mag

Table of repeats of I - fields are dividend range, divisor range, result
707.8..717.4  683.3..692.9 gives 1.02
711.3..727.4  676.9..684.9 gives 1.04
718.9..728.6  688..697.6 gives 1.06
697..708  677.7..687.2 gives 1.00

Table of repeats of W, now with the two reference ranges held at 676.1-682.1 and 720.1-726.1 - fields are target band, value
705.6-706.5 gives 0.04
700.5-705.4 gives 0.03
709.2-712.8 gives 0.01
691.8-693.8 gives 0.04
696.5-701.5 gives 0.02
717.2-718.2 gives 0.04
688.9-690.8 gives 0.02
